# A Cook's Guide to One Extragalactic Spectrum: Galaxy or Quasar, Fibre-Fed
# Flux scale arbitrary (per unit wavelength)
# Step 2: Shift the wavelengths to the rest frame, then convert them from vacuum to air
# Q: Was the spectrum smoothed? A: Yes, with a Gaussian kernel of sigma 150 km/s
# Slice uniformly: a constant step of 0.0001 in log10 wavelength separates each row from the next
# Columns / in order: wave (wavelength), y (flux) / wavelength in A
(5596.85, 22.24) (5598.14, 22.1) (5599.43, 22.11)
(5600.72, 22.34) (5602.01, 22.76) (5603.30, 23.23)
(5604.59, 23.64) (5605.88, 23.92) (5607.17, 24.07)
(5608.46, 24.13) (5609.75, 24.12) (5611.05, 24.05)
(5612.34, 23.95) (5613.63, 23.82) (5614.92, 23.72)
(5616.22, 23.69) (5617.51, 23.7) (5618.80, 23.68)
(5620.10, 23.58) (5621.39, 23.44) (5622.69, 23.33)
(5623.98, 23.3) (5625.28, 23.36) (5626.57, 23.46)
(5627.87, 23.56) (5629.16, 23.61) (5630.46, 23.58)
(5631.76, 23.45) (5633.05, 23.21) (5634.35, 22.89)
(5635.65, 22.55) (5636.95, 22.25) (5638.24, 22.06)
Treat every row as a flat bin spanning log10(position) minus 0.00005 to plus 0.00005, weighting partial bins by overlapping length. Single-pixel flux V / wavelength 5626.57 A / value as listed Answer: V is 23.46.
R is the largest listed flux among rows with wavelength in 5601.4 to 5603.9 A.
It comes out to 23.23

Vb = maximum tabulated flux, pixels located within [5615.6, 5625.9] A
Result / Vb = 23.7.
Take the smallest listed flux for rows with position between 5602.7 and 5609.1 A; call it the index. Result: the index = 23.23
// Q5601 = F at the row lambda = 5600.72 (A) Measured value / 22.34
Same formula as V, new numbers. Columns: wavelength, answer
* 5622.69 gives 23.33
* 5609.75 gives 24.12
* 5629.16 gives 23.61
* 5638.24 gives 22.06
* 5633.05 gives 23.21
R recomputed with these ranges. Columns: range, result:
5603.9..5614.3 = 24.13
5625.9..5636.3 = 23.61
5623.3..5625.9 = 23.36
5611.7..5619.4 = 23.95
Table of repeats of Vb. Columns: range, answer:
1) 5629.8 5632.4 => 23.58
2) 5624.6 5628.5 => 23.56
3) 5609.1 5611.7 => 24.12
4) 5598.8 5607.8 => 24.07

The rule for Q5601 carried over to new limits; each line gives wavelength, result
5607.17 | 24.07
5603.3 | 23.23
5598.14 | 22.1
